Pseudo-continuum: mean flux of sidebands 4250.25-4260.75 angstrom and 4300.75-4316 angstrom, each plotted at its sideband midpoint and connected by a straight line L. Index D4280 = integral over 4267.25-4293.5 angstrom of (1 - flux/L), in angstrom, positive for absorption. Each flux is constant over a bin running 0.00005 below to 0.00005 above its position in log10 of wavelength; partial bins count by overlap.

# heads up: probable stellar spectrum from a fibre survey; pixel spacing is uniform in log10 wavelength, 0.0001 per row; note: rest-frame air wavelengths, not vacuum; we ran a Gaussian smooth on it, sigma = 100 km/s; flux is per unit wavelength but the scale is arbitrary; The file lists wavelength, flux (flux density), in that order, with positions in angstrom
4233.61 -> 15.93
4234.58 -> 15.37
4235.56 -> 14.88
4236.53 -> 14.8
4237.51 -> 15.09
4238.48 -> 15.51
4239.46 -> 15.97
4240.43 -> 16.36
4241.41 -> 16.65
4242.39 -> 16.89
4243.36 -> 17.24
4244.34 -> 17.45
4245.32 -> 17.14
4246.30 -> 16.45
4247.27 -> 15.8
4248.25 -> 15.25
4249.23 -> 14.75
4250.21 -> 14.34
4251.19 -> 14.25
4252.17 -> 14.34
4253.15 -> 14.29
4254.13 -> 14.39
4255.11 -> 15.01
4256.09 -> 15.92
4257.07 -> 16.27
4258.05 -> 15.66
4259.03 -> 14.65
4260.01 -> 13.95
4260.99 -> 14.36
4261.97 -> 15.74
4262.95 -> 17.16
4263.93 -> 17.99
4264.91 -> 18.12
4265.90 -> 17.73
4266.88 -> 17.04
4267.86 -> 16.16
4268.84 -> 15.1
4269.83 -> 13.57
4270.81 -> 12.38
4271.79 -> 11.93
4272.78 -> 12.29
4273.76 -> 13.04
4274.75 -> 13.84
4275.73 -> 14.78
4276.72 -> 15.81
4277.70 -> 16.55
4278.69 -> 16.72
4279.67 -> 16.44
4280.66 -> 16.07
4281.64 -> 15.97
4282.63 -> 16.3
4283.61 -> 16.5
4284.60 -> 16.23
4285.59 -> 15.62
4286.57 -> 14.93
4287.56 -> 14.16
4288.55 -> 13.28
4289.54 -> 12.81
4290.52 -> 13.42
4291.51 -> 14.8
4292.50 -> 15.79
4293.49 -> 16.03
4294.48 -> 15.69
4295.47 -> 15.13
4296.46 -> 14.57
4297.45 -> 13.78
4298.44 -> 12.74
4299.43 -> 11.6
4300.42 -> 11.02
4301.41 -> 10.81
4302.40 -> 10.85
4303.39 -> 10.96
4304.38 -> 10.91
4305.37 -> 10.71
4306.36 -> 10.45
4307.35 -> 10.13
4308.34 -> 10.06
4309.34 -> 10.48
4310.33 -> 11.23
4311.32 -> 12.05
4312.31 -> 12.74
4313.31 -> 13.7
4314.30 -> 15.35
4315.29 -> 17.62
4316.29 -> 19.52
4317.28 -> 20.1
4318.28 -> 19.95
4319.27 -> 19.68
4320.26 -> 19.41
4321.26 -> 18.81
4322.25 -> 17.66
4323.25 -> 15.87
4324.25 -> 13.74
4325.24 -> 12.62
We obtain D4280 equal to -2.6 angstrom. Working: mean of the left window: 14.8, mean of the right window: 12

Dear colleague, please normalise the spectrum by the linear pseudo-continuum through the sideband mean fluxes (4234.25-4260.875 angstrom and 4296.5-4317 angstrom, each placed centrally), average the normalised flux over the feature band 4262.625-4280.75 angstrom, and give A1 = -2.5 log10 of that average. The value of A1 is -0.08 mag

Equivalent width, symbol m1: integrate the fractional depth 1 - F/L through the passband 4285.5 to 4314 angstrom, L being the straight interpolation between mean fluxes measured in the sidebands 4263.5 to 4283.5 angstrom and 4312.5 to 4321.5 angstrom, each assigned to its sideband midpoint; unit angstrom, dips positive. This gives 7.0 angstrom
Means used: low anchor 15.4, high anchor 18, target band 12.8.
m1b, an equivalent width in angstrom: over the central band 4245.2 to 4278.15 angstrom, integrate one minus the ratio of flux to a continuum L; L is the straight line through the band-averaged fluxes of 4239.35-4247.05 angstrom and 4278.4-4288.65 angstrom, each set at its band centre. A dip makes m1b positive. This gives 2.33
